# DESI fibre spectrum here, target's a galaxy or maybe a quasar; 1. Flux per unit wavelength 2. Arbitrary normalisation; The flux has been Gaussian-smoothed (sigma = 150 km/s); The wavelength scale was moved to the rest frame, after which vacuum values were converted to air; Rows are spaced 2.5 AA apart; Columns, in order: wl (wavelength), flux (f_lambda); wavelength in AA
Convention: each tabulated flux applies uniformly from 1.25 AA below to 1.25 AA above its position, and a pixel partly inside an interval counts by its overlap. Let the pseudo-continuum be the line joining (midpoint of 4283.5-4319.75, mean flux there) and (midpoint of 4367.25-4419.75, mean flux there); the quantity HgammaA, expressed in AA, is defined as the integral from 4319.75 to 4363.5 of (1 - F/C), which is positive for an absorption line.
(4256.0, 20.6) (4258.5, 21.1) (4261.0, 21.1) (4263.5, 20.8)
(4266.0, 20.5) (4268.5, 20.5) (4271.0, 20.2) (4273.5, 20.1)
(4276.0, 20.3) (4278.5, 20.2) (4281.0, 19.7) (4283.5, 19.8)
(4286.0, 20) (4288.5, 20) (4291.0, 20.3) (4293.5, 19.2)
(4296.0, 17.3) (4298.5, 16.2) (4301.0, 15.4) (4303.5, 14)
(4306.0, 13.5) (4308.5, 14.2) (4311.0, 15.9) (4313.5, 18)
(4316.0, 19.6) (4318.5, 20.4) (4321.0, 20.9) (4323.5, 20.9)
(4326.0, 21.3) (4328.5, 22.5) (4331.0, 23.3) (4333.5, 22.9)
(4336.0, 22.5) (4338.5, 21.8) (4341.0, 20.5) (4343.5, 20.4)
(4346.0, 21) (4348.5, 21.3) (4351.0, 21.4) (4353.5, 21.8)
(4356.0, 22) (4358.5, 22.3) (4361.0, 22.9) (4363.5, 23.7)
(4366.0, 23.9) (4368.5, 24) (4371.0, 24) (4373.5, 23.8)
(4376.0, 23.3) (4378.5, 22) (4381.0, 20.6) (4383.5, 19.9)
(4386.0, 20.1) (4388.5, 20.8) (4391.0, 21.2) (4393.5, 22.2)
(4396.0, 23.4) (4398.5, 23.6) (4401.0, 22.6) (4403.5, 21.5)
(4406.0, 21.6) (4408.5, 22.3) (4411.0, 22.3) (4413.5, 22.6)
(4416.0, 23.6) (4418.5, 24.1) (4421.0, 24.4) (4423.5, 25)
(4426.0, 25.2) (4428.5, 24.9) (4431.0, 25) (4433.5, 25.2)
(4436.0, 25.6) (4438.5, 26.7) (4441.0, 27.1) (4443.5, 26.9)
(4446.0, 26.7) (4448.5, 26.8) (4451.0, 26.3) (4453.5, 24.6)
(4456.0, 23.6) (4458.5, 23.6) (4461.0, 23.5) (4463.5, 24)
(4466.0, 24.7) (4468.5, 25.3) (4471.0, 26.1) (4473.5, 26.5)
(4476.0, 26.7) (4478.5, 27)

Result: -4.9 AA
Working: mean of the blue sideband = 17.5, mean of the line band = 21.8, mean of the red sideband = 22.4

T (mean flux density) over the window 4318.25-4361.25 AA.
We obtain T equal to 21.7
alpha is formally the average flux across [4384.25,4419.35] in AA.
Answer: 22.2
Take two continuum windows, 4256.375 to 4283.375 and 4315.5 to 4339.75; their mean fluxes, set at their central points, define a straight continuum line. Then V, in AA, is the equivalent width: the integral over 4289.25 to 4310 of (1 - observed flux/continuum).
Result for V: 4.63 AA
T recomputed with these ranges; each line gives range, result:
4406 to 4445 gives 24.6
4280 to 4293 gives 19.9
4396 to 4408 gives 22.4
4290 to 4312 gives 16.2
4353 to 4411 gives 22.3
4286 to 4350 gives 19.4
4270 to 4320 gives 18.2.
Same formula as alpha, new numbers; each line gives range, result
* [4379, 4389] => 20.4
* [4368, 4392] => 21.9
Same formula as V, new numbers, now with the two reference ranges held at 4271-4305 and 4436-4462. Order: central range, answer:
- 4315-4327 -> -0.32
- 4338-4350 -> 0.07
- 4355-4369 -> -0.80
